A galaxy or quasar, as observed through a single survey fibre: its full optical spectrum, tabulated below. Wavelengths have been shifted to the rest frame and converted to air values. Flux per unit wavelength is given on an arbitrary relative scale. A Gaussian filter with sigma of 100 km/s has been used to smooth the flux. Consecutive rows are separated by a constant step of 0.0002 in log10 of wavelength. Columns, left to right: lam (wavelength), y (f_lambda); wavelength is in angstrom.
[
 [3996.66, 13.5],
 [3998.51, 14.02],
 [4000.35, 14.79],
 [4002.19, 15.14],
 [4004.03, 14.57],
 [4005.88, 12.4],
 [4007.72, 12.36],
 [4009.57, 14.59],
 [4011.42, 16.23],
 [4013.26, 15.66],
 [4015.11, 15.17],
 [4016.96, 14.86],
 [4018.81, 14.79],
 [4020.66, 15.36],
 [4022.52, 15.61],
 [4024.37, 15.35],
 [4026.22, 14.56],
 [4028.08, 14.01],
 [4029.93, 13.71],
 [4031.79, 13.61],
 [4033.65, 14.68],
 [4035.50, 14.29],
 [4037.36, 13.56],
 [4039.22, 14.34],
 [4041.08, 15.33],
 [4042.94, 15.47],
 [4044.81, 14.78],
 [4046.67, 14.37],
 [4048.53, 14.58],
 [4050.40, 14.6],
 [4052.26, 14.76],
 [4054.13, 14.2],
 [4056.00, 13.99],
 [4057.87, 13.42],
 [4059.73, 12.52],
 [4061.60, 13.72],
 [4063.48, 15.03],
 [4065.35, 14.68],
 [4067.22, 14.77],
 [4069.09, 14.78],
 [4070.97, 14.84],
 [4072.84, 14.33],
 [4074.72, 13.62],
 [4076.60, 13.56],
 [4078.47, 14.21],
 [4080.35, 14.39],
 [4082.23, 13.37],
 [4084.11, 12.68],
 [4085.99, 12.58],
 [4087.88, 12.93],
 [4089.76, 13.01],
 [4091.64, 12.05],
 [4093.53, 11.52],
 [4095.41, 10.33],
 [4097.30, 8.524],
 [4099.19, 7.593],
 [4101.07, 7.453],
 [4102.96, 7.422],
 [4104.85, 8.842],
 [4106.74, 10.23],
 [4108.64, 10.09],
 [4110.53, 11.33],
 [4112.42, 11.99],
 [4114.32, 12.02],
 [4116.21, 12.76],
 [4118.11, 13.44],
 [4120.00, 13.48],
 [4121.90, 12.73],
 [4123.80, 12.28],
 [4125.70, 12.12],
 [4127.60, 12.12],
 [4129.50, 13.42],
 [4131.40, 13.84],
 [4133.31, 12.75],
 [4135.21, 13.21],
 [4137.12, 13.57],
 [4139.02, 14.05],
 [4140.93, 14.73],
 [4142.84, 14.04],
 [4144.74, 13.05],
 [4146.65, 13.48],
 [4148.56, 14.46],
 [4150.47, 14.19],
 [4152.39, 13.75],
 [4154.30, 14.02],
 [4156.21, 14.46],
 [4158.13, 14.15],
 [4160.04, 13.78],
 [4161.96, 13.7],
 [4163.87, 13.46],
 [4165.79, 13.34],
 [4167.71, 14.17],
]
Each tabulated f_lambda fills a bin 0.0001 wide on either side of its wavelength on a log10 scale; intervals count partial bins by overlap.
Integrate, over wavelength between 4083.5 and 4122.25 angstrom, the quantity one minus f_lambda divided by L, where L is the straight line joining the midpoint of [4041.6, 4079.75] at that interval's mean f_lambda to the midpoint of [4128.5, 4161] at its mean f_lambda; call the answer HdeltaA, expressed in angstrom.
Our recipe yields 8.29 angstrom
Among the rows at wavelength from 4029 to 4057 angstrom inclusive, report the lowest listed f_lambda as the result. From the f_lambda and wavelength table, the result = 13.56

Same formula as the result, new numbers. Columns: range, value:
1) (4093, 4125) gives 7.422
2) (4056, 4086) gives 12.52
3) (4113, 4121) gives 12.02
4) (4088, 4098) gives 8.524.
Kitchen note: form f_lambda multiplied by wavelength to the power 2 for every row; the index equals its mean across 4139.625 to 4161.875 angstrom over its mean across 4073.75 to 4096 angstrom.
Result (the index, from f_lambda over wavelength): 1.1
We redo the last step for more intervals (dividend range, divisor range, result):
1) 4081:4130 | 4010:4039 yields 0.80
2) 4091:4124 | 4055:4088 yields 0.79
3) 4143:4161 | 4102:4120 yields 1.29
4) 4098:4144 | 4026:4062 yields 0.87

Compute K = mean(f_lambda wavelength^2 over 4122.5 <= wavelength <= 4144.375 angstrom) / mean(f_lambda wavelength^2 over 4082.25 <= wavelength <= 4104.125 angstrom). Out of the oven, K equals 1.27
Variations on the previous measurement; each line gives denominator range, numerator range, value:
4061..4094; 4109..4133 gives 0.94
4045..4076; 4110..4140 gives 0.93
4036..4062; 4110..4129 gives 0.91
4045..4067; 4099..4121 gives 0.77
